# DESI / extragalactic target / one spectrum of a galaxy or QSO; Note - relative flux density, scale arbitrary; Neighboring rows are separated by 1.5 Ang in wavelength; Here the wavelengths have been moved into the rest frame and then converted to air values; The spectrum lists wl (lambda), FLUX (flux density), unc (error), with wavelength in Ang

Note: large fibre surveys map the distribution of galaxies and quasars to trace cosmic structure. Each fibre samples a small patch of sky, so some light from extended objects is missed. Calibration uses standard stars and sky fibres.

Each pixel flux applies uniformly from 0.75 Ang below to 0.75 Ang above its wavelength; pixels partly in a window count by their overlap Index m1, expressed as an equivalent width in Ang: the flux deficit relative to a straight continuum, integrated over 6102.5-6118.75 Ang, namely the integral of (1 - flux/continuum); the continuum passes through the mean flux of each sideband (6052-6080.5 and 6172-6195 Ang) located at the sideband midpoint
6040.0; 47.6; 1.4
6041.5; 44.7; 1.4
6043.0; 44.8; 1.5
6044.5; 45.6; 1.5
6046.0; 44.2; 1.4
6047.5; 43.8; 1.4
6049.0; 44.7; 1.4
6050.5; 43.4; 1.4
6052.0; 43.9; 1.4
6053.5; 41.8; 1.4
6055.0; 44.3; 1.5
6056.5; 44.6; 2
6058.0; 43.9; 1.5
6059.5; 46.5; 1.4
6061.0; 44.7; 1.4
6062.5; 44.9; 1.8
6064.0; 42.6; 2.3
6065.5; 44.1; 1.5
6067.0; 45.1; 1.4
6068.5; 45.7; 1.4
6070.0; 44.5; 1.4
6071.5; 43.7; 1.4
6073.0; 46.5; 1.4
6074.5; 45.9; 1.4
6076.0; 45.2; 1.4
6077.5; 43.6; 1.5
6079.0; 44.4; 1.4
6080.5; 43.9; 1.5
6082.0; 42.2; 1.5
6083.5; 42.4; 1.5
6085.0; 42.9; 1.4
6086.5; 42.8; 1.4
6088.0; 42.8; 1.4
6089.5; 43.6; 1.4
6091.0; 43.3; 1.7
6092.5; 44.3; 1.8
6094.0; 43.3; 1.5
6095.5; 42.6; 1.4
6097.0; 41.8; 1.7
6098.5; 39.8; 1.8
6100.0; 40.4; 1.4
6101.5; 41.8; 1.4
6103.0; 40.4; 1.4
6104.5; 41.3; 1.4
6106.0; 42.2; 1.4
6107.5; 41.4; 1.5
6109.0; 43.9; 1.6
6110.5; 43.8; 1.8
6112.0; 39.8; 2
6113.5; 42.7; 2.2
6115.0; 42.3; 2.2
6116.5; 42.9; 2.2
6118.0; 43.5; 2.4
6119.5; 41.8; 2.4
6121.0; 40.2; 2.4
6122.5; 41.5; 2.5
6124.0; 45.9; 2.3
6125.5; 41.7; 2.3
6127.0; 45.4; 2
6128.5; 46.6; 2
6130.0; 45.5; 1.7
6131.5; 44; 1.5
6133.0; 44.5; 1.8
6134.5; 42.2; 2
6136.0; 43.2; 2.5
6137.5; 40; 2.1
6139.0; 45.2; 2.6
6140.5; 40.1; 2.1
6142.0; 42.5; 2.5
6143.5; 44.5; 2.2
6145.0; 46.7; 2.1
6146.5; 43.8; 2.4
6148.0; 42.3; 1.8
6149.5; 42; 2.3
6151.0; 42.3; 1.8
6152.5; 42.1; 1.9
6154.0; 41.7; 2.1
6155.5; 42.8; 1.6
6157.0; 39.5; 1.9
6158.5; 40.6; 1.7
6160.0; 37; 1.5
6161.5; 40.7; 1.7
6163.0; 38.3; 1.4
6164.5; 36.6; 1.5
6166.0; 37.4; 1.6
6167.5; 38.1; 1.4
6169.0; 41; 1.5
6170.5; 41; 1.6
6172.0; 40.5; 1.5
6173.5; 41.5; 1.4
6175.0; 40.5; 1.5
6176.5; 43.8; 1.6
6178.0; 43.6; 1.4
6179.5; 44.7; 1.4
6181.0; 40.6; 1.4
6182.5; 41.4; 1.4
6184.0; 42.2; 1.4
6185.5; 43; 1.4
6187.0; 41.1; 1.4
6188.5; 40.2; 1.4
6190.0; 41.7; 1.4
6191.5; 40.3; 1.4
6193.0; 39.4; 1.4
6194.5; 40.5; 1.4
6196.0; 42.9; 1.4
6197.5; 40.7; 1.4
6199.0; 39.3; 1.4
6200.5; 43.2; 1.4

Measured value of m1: 0.4 Ang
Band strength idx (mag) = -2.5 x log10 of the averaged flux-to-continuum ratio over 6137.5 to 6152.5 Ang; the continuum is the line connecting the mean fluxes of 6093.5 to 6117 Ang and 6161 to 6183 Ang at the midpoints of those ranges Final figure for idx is -0.05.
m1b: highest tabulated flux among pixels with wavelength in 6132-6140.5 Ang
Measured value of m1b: 45.2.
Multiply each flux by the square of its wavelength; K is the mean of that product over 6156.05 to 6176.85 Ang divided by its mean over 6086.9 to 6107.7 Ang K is 0.96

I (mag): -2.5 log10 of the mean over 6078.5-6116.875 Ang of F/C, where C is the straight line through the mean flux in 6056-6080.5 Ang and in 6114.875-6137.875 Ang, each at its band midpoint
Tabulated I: 0.040 mag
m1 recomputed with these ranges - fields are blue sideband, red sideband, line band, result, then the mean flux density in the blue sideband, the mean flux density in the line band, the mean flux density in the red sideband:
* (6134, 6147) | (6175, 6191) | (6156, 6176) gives 1.4 Ang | 43.1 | 39.5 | 42.1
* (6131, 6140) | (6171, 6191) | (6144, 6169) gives 1.0 Ang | 43.1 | 40.8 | 41.9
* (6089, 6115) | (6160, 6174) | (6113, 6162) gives -2.5 Ang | 42.1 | 42.7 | 39.3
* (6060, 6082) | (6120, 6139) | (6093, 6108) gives 0.8 Ang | 44.6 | 41.5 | 43.4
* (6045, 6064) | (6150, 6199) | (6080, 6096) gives 0.1 Ang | 44.2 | 43.1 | 40.8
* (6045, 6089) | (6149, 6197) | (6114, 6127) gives 0.0 Ang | 44.1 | 42.6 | 40.9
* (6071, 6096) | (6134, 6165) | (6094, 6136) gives 0.1 Ang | 43.7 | 42.6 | 41.7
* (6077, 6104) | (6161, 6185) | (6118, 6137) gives -0.8 Ang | 42.6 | 43.5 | 40.8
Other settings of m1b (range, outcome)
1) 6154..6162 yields 42.8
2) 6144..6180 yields 46.7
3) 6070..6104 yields 46.5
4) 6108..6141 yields 46.6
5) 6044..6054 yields 45.6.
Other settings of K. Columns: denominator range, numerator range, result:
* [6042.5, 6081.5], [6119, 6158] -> 0.99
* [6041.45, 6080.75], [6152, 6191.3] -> 0.95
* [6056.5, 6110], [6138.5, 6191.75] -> 0.98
